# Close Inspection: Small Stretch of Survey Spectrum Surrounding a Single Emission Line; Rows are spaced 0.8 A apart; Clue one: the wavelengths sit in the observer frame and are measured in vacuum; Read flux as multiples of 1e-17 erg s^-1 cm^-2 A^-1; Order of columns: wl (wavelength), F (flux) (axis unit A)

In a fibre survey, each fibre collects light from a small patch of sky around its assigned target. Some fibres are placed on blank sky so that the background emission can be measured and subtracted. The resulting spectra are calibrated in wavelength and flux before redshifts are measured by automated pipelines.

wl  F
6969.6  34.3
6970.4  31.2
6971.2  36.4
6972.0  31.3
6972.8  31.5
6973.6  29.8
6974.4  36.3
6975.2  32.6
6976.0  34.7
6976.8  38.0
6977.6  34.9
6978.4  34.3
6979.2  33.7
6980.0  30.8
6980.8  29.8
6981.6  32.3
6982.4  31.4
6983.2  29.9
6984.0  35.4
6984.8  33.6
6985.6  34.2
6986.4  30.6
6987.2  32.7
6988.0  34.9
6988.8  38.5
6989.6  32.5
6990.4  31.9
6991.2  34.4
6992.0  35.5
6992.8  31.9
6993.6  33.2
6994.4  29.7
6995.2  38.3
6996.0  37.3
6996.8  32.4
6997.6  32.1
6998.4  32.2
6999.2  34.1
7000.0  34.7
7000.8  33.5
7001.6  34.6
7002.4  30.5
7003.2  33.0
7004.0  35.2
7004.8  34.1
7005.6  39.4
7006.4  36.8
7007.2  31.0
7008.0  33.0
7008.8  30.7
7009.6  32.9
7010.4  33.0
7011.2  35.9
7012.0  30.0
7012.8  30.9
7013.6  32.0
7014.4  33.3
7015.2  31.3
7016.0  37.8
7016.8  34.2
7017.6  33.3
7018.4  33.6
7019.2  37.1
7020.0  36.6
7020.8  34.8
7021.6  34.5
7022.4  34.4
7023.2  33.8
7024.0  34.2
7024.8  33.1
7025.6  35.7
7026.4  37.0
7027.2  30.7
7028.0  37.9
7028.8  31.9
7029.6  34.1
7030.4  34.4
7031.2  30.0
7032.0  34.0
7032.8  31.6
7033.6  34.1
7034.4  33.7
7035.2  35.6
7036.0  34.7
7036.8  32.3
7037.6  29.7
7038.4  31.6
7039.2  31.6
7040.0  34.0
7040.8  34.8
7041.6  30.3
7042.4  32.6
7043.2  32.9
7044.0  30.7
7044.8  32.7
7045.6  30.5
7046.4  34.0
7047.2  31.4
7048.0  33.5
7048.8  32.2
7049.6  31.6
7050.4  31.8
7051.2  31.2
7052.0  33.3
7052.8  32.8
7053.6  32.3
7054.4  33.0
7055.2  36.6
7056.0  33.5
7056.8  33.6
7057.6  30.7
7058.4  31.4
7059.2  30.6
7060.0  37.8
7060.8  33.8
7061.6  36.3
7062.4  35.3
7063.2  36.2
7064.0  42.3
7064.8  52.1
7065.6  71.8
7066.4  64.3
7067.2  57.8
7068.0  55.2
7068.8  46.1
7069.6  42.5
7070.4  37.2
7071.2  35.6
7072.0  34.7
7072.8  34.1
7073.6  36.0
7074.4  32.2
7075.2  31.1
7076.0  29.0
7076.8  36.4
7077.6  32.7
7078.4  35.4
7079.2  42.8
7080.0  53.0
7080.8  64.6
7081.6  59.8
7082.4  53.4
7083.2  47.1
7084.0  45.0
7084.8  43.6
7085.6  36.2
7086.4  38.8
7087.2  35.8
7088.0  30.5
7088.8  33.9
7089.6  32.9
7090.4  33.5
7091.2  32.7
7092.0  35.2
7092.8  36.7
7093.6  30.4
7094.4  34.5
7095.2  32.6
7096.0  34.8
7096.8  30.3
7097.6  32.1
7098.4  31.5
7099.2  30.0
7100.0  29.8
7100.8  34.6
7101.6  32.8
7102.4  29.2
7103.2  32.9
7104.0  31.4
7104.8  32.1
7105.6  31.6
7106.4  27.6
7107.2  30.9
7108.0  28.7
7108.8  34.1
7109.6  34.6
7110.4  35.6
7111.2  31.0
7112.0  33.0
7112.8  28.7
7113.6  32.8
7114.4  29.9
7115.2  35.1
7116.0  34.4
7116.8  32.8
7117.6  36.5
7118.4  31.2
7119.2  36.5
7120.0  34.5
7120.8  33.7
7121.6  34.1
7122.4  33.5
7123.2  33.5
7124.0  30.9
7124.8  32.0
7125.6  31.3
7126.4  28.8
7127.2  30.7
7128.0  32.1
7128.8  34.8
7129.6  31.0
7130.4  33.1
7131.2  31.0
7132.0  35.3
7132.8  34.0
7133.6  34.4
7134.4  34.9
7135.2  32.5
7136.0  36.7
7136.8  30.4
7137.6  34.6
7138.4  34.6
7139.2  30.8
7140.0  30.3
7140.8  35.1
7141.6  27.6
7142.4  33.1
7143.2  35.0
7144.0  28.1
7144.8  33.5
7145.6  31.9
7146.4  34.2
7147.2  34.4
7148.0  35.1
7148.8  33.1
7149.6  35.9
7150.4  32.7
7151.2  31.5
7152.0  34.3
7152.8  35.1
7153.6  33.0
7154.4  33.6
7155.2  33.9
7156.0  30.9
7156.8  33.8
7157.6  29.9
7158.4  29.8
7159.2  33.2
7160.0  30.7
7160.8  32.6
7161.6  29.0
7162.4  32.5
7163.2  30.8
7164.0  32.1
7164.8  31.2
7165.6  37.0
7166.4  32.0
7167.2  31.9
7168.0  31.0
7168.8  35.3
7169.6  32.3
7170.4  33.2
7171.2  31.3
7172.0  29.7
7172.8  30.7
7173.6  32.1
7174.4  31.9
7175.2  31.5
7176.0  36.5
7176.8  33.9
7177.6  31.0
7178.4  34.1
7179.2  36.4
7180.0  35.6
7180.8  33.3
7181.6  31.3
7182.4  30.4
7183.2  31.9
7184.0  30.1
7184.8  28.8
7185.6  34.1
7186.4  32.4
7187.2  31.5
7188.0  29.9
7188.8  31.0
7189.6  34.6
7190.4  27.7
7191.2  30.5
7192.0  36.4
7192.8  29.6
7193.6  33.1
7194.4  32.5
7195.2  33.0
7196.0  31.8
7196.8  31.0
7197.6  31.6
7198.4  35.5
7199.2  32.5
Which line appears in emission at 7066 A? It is [S II] 6716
